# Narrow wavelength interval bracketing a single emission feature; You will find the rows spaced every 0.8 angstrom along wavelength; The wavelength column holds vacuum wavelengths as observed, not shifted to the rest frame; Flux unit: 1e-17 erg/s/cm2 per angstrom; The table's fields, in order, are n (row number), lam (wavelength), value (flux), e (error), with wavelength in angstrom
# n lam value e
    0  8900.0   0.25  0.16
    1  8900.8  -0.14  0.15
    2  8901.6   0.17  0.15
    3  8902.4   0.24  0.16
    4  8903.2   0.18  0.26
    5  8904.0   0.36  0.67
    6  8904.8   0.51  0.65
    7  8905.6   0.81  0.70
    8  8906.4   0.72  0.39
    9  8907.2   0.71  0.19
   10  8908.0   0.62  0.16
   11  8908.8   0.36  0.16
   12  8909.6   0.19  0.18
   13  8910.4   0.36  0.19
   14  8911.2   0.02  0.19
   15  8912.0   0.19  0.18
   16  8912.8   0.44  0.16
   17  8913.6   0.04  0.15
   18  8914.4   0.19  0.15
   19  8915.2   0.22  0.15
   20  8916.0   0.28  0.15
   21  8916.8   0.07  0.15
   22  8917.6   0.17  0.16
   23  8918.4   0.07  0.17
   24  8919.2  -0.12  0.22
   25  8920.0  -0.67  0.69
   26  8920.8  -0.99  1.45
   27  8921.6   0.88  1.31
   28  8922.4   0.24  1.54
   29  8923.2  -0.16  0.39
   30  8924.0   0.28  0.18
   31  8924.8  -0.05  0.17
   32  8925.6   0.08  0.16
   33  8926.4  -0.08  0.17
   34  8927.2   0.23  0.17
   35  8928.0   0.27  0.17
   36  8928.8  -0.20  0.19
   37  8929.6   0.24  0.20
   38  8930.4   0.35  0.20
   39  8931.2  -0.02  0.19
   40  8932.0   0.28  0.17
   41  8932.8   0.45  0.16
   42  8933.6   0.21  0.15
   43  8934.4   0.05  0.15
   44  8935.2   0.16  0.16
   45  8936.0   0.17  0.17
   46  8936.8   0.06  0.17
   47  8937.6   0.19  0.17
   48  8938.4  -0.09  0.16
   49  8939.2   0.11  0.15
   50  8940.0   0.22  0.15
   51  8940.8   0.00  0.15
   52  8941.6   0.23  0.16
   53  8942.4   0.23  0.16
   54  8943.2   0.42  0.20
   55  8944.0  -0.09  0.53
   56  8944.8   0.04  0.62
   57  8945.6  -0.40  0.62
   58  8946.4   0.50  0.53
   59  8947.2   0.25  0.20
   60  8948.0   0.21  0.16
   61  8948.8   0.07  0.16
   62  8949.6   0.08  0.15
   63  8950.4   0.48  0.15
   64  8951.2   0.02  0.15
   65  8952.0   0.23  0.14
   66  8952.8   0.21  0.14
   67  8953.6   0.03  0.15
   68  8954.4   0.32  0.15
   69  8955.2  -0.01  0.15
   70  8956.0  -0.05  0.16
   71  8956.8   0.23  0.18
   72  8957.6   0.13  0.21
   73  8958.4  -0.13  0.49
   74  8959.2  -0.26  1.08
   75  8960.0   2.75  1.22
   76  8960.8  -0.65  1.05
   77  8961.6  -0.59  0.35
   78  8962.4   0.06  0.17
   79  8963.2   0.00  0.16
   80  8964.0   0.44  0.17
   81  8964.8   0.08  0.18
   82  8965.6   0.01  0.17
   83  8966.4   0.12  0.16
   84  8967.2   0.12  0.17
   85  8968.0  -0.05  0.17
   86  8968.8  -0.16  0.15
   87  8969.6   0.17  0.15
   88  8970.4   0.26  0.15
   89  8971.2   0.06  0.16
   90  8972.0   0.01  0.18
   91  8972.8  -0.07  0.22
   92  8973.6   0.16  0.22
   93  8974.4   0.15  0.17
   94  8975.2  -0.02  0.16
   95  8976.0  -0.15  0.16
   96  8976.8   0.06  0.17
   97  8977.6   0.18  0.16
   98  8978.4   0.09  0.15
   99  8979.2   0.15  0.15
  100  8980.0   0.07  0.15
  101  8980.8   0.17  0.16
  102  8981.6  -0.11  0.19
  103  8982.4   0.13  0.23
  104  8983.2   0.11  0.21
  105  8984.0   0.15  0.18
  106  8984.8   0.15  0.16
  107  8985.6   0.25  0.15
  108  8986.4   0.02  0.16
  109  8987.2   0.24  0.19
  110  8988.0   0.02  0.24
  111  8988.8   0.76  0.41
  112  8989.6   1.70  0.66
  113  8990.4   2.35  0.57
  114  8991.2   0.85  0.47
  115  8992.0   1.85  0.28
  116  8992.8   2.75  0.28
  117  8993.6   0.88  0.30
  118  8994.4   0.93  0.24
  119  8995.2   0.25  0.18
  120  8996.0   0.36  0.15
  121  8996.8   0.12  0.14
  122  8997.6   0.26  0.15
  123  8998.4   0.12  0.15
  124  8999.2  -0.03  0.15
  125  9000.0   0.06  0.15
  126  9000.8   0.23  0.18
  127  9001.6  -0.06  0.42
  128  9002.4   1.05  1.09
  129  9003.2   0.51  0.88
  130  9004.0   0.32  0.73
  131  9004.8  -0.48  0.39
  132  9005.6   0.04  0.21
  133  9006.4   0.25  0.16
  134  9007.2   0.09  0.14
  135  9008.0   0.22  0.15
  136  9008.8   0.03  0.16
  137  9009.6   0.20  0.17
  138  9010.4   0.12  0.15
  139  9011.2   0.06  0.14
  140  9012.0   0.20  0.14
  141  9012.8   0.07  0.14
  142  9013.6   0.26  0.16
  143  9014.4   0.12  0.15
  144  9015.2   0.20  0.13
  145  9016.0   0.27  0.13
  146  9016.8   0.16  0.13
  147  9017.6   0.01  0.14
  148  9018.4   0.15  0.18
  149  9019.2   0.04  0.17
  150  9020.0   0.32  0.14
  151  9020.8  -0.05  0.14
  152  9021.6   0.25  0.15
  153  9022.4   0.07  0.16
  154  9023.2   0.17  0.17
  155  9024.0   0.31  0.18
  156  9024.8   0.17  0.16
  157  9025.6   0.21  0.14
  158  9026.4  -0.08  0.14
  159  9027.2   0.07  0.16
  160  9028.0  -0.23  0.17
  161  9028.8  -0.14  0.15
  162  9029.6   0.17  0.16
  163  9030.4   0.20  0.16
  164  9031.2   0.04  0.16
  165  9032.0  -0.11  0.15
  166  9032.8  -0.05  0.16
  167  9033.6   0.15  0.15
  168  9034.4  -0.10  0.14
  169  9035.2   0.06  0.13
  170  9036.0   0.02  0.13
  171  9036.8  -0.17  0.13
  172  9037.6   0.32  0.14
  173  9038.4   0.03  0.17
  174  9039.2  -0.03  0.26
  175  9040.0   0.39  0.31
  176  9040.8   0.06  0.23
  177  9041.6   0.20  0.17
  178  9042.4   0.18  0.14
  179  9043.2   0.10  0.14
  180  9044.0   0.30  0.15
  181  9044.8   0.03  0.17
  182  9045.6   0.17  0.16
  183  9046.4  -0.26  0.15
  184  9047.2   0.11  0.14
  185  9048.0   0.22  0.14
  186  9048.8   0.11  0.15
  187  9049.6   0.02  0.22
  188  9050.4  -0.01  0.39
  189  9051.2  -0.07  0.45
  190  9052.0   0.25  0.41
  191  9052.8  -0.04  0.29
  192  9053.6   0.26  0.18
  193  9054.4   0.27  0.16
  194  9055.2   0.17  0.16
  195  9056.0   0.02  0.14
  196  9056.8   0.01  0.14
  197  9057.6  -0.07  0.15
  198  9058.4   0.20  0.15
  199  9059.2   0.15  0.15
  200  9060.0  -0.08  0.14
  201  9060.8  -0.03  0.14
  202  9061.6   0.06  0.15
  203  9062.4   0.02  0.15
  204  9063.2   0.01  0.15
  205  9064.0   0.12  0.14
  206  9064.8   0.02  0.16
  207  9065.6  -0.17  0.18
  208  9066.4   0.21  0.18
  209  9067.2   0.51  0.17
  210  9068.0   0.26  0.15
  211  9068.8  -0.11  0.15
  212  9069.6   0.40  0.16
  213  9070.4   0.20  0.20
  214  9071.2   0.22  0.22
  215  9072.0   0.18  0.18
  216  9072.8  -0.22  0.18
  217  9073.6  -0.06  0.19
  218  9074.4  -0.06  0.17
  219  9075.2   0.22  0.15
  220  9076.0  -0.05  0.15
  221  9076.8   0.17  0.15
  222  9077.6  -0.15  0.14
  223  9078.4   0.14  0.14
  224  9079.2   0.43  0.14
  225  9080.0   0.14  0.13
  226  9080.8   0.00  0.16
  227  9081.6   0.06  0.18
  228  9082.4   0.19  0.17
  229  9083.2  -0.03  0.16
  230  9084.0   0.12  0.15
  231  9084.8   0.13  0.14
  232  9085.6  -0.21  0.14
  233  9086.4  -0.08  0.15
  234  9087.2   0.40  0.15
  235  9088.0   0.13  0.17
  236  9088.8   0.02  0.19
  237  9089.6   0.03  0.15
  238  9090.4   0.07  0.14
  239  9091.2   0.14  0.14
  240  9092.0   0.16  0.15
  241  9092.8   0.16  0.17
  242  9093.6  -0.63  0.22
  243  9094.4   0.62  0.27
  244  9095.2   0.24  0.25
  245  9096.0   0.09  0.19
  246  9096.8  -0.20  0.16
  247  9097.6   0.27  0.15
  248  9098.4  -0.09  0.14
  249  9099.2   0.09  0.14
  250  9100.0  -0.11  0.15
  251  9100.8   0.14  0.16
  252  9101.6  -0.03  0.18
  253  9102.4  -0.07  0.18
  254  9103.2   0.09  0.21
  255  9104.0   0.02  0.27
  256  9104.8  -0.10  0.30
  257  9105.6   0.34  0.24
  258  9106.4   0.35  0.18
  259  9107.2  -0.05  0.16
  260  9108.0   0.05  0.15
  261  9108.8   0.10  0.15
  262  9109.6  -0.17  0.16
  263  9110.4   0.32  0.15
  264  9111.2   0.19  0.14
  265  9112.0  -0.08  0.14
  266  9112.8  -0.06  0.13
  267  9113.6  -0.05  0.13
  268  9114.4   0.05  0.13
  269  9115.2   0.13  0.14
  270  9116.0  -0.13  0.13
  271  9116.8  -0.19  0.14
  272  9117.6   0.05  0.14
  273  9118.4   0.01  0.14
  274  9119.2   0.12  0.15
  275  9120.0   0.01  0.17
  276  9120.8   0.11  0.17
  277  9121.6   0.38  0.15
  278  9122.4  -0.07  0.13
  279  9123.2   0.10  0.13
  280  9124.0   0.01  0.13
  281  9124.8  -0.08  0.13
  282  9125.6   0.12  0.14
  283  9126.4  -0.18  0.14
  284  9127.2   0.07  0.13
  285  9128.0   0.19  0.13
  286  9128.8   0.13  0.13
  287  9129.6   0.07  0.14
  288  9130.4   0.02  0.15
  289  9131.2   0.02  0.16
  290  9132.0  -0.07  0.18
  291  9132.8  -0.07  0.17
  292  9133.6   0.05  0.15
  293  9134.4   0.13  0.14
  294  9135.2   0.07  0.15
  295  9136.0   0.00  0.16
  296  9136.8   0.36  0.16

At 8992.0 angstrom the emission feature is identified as [O III] 5007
